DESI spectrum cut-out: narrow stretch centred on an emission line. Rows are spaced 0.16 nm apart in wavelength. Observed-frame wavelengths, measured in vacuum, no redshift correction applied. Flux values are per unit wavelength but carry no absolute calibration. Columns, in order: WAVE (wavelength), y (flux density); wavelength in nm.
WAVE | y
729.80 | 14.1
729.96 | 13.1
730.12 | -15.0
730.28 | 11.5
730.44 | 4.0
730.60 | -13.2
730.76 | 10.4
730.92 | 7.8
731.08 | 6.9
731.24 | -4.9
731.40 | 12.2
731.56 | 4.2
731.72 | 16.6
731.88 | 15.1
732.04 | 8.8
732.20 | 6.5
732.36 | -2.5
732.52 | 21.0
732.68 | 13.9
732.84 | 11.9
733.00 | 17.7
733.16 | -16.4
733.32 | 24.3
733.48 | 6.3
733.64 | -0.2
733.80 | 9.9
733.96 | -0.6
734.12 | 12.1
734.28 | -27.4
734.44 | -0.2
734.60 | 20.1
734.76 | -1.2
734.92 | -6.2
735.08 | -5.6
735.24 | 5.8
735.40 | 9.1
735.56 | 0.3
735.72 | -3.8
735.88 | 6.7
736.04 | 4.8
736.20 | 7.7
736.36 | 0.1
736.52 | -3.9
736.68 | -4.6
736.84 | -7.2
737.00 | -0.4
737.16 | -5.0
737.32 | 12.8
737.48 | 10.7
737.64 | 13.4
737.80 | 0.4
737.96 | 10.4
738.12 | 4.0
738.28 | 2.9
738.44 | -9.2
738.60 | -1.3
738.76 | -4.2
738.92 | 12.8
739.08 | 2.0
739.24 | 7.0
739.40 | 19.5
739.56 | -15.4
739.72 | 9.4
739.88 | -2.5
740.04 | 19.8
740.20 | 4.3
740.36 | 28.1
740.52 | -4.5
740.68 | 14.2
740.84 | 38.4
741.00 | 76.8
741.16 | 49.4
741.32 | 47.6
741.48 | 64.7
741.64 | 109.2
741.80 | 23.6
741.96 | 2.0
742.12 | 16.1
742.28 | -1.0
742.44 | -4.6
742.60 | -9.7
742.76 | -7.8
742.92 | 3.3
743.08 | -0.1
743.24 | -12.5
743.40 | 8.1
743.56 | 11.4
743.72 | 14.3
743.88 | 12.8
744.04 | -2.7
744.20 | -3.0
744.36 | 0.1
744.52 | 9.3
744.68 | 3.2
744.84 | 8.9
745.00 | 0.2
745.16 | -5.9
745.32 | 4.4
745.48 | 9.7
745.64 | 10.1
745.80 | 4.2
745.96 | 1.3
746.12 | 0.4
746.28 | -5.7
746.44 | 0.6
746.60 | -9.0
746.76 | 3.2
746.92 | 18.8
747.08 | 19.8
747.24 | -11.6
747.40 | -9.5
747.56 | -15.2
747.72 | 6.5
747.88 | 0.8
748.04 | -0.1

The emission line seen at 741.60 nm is [O II]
